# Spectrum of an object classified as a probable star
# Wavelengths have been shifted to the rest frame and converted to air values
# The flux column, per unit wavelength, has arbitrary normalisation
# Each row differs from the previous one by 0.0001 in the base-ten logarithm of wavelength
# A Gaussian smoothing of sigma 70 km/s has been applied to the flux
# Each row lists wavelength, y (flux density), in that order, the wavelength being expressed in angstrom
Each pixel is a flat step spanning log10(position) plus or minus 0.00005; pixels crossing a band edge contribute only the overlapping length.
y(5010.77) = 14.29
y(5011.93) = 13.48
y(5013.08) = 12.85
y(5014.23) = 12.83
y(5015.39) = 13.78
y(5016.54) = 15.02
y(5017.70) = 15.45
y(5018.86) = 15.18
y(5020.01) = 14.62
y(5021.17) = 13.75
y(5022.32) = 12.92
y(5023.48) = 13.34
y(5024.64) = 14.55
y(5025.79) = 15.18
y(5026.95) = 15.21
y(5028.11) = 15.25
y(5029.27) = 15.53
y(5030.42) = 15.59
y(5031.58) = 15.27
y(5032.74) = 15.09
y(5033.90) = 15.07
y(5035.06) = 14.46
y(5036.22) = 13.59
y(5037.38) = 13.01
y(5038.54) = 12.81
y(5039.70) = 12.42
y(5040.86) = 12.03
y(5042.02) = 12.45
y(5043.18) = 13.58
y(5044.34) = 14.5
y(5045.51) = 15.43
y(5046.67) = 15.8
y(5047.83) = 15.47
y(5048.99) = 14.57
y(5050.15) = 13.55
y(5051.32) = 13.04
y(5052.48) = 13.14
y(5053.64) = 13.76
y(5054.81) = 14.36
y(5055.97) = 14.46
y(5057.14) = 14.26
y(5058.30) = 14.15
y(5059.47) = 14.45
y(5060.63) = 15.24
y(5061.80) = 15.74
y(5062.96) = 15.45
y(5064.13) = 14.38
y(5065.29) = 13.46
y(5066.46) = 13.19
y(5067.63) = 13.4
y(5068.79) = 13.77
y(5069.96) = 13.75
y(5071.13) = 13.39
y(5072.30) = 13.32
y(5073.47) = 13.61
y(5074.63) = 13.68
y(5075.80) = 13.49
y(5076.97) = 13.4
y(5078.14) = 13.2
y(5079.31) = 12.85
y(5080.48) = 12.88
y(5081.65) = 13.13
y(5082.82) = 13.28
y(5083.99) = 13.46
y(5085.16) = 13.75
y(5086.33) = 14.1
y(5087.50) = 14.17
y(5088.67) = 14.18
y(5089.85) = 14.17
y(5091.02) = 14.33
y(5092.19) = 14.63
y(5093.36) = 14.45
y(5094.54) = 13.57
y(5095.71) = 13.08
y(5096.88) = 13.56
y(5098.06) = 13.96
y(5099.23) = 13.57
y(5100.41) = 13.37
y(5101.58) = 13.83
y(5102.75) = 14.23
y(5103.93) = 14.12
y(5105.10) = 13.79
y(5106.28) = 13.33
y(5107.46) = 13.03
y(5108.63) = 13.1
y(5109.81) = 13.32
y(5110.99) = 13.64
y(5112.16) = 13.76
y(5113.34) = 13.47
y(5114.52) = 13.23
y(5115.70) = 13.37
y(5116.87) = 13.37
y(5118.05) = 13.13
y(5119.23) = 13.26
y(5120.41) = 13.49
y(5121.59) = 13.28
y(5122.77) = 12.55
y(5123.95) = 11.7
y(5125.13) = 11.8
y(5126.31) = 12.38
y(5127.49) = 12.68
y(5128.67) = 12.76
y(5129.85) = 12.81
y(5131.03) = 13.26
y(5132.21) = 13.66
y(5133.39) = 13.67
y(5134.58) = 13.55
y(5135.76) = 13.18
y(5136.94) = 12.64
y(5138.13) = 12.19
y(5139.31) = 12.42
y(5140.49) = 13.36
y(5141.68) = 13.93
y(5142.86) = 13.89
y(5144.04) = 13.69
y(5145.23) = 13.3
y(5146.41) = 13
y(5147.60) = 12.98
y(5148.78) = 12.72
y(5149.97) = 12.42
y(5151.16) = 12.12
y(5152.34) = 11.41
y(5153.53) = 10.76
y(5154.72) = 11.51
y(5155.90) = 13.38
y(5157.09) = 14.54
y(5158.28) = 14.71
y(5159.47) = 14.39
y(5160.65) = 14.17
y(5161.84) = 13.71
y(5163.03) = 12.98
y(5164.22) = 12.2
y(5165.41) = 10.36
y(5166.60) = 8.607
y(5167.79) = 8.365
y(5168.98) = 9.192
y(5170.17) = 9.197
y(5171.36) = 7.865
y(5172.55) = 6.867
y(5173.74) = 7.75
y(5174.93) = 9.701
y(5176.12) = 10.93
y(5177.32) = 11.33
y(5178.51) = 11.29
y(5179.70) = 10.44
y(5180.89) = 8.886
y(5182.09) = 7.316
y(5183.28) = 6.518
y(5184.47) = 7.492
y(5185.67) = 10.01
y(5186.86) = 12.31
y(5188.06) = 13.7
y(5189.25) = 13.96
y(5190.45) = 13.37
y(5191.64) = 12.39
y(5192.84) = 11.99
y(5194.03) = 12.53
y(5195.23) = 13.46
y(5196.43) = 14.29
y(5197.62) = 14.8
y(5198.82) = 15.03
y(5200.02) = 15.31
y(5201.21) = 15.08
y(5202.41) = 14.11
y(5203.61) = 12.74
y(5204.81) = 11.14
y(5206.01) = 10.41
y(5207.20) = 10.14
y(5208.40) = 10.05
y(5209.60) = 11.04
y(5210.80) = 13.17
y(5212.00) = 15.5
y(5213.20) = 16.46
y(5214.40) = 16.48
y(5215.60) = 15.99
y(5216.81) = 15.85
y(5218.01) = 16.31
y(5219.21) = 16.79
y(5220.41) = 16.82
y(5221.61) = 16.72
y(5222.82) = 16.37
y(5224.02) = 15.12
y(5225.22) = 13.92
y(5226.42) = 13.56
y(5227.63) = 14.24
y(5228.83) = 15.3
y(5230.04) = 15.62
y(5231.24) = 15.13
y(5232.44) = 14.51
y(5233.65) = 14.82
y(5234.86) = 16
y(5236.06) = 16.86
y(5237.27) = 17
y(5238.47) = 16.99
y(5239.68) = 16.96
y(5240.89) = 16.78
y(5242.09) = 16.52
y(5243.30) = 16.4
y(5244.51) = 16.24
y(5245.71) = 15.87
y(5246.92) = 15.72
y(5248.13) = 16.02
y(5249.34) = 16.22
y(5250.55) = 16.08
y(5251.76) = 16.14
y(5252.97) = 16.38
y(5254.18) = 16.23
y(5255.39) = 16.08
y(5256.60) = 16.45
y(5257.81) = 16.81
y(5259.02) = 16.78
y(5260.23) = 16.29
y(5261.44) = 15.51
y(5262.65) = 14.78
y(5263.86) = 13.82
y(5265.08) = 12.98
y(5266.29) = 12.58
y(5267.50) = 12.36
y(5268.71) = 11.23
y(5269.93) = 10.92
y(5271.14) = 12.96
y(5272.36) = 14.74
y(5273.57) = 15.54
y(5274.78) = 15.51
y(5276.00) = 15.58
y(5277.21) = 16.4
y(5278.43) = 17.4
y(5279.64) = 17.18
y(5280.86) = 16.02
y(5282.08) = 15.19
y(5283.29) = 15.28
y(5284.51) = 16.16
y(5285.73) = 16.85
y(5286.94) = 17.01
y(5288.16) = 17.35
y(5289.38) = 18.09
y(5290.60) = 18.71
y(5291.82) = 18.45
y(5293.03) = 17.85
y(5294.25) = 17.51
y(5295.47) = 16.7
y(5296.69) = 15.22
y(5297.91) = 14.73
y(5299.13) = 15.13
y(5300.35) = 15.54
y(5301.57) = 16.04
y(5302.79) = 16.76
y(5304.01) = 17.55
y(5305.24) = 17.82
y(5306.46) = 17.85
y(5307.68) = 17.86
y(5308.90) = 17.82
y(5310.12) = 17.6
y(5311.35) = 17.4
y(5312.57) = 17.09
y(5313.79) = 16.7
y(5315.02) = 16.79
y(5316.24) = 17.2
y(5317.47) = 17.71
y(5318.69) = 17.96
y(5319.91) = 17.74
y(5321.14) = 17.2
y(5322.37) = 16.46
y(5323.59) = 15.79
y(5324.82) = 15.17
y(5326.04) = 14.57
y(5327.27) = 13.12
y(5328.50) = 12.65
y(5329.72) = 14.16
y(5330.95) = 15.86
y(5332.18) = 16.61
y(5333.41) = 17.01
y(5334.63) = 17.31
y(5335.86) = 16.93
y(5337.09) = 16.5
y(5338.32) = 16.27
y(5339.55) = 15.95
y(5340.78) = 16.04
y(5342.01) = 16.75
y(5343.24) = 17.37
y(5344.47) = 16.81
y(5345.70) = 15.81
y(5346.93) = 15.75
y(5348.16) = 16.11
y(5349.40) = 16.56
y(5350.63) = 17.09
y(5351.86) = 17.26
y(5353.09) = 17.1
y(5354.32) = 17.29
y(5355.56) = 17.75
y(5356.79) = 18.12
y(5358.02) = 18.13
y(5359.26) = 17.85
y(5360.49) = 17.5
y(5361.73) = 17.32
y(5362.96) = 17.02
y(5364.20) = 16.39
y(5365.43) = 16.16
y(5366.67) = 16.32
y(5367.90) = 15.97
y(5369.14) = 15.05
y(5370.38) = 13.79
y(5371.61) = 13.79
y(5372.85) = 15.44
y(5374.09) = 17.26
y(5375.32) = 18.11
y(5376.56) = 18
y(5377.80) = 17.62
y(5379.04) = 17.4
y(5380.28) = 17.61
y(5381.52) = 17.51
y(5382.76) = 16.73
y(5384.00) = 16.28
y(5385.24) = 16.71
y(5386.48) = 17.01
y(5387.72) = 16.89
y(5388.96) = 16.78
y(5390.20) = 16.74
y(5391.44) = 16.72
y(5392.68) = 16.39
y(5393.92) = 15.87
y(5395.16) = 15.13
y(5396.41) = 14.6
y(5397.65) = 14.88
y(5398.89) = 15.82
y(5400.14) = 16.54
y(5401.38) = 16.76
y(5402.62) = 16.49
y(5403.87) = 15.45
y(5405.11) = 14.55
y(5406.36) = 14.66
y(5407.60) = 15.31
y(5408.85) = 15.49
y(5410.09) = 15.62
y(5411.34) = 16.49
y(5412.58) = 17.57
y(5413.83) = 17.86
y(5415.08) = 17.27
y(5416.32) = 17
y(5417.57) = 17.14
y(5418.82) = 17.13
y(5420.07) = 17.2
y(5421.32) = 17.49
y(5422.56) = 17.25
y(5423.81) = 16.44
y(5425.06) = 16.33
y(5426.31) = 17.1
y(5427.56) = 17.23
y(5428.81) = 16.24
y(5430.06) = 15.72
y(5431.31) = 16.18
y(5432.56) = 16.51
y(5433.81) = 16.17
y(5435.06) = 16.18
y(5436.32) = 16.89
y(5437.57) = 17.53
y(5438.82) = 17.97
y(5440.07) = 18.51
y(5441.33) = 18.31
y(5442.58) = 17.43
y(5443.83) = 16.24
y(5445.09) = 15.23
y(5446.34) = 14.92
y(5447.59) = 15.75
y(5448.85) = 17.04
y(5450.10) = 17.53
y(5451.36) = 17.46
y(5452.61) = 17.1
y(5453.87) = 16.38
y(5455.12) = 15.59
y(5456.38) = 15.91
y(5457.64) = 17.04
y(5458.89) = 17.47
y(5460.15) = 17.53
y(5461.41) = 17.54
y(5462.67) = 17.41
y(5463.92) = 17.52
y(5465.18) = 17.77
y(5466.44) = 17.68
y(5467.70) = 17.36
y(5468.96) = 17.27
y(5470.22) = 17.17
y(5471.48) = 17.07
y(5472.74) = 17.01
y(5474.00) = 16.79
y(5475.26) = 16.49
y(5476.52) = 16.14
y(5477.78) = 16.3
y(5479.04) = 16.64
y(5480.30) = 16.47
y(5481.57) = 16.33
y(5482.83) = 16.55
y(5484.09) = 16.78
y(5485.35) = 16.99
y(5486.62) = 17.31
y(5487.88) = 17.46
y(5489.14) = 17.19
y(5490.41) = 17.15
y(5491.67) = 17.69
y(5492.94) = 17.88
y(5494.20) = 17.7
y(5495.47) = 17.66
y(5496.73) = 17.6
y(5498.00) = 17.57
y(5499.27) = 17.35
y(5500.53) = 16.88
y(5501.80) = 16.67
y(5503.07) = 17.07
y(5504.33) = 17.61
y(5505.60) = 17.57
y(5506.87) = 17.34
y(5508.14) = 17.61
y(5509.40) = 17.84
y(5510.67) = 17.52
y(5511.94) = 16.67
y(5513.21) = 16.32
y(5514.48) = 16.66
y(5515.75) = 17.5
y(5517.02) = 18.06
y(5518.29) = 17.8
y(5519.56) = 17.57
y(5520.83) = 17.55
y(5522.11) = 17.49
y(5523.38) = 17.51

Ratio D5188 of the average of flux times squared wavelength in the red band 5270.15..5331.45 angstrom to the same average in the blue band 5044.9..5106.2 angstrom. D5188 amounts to 1.28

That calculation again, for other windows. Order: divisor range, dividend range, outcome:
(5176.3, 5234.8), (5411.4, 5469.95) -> 1.39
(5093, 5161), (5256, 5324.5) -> 1.30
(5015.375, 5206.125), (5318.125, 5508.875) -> 1.43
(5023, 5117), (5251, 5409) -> 1.29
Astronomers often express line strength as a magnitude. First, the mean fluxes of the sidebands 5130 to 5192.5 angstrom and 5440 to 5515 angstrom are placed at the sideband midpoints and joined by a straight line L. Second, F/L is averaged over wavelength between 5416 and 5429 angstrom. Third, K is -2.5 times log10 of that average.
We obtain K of -0.06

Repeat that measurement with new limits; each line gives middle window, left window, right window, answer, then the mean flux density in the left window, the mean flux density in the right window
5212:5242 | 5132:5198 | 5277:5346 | -0.15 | 11.8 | 16.6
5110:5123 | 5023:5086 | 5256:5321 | 0.10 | 14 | 16.2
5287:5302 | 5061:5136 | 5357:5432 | -0.09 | 13.5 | 16.5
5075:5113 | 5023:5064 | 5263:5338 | 0.08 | 14.3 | 16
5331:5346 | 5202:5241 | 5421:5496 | -0.05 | 14.8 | 16.9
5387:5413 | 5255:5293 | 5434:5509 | 0.04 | 15.6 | 17.1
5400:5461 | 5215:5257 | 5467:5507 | 0.01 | 15.9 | 17.1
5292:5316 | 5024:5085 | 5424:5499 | -0.07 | 14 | 16.9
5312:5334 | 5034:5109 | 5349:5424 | 0.00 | 13.8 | 16.6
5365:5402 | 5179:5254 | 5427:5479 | -0.02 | 14.2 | 16.9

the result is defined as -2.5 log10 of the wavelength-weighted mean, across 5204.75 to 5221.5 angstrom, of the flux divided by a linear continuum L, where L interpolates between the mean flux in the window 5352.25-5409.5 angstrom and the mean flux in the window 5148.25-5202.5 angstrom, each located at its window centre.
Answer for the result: -0.14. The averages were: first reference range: 11.6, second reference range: 16.4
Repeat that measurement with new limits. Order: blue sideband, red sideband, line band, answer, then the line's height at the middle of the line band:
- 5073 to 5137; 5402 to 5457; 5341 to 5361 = -0.08 mag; 15.8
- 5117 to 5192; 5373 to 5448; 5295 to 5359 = -0.10 mag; 15.1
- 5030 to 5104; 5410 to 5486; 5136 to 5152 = 0.12 mag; 14.5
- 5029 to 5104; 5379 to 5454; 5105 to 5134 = 0.10 mag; 14.3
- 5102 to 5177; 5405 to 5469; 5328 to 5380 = -0.07 mag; 15.6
